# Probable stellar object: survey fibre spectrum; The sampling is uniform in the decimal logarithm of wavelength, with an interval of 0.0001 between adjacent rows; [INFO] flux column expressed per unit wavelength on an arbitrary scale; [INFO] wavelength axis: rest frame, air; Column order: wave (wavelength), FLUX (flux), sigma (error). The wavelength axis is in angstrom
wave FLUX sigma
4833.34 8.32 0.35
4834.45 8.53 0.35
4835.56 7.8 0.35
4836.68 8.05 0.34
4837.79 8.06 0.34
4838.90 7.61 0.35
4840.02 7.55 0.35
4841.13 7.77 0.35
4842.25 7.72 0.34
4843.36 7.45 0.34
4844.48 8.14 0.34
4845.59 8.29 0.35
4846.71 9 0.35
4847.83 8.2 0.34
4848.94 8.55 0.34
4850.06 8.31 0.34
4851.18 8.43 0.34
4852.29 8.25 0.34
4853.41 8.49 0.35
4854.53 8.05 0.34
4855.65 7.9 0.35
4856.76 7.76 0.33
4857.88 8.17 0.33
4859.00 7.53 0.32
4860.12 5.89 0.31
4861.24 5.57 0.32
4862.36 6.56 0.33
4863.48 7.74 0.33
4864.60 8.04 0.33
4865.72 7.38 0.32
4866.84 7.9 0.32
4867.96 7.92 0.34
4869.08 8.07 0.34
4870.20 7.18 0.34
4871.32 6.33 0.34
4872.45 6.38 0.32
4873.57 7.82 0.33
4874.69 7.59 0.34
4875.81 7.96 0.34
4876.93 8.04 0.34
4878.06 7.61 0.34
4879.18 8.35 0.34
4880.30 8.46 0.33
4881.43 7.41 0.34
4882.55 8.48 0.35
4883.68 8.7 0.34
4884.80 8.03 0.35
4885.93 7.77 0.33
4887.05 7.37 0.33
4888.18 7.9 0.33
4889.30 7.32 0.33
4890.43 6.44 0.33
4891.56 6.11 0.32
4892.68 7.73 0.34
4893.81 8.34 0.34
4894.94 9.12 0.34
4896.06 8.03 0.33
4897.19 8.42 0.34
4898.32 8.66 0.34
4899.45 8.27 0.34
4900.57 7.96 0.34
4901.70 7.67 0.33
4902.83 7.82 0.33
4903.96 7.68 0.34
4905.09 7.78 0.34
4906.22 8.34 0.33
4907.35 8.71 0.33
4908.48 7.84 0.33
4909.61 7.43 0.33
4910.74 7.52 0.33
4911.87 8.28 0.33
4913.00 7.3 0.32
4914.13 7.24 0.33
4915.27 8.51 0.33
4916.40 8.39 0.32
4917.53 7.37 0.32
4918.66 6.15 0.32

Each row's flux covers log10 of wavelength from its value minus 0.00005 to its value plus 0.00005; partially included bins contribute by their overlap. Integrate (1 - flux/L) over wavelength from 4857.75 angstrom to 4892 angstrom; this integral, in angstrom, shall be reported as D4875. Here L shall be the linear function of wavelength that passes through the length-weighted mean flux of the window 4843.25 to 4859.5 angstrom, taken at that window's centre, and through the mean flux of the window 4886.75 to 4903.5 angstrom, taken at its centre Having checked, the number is 2.2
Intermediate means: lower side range 8.19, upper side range 7.82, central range 7.48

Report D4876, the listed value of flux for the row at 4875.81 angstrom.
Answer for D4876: 7.96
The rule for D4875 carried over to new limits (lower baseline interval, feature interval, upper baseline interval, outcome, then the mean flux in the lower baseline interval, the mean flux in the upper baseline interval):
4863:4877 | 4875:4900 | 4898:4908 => -0.3 angstrom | 7.55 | 8.08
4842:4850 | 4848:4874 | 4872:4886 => 1.6 angstrom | 8.22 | 7.91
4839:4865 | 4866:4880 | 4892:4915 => 0.5 angstrom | 7.79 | 8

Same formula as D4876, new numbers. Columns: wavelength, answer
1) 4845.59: 8.29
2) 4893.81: 8.34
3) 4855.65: 7.9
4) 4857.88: 8.17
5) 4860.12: 5.89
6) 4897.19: 8.42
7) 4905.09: 7.78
